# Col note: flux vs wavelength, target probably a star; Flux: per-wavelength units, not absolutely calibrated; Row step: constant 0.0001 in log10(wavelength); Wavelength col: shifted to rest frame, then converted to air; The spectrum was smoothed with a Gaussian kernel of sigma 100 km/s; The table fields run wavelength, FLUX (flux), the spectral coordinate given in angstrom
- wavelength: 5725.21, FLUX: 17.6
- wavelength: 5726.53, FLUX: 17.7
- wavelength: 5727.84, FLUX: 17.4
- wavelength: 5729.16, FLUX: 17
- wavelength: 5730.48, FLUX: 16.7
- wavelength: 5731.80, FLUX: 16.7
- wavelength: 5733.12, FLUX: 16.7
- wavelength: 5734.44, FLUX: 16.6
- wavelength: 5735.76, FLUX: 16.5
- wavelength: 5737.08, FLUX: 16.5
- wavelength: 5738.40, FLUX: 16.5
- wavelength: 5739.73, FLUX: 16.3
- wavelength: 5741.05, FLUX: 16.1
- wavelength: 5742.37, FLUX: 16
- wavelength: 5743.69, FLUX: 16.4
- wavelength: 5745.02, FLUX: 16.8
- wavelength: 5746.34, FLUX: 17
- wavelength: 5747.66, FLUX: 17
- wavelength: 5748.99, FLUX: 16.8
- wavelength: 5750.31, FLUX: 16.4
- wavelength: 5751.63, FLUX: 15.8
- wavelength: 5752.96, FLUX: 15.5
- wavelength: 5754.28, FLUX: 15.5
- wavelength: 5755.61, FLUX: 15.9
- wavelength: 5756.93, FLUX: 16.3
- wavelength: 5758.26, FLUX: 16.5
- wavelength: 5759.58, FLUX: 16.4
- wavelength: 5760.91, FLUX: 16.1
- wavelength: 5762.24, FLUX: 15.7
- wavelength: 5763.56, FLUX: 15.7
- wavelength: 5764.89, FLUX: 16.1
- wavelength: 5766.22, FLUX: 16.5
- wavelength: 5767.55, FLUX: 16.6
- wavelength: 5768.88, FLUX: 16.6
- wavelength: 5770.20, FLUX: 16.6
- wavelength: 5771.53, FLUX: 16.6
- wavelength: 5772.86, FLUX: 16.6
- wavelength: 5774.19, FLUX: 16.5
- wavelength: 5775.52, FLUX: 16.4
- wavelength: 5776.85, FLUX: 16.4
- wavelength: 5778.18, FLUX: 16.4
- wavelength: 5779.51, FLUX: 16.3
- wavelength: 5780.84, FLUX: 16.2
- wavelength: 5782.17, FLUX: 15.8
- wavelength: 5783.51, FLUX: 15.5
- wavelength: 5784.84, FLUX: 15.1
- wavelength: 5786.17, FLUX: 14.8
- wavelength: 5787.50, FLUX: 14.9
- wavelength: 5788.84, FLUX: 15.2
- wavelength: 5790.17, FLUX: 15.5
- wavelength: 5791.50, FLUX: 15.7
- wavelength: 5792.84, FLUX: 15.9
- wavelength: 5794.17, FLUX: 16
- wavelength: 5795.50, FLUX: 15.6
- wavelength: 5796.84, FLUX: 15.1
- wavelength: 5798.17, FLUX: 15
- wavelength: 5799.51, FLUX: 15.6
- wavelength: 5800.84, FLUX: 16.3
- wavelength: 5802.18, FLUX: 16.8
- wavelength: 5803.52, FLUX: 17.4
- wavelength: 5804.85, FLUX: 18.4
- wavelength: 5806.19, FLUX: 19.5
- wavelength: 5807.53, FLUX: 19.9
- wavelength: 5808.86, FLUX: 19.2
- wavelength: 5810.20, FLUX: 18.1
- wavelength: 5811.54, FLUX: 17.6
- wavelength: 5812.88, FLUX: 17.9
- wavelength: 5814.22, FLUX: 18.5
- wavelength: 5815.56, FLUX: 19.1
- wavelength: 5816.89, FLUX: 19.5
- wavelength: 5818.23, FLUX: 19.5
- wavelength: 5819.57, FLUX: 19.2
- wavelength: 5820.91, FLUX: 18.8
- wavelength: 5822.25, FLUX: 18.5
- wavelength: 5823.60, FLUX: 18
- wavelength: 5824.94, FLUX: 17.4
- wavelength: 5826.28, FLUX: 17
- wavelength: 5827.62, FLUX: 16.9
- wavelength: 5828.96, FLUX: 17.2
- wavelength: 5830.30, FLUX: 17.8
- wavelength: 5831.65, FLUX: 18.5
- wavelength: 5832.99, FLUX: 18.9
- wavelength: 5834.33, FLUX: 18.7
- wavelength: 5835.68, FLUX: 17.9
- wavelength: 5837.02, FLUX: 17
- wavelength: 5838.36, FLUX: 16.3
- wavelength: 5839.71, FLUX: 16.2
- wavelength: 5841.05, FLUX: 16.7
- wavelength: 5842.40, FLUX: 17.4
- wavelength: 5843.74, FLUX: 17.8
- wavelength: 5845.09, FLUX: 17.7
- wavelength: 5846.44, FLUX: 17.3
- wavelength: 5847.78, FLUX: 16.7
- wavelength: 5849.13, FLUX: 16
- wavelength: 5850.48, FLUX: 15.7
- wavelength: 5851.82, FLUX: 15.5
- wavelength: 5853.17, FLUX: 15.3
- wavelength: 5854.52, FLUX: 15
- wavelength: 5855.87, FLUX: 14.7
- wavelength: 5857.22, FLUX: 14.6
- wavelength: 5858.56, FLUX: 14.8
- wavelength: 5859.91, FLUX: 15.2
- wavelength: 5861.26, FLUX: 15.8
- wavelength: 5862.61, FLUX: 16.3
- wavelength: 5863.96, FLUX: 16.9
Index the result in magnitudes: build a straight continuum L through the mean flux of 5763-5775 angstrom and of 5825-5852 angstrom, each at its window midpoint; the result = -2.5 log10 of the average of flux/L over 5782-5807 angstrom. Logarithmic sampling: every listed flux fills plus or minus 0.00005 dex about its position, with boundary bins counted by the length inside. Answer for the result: 0.045 mag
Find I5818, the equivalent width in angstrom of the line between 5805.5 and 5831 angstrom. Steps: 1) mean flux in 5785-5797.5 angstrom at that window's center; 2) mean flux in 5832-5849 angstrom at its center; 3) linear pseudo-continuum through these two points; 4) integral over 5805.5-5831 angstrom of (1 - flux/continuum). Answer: -3.00 angstrom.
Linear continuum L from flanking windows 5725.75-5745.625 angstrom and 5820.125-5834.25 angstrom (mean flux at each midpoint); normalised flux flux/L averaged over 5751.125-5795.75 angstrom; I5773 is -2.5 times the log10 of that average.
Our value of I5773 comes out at 0.079 mag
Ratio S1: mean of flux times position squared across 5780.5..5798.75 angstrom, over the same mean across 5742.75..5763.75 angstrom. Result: 1.0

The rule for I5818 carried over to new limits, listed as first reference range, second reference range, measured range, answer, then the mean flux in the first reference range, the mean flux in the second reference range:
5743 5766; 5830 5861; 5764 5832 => -2.4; 16.2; 16.6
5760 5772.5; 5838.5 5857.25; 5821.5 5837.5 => -1.6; 16.3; 16.2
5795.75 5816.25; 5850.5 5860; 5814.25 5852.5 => -3.4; 17.6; 15.1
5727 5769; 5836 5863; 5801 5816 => -1.9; 16.4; 16.1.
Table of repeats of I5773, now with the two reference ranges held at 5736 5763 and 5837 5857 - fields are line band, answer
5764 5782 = -0.009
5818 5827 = -0.125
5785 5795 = 0.059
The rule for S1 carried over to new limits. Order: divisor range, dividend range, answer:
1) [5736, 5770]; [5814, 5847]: 1.13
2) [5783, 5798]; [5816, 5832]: 1.20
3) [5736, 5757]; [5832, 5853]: 1.08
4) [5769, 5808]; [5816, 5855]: 1.09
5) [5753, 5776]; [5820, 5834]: 1.13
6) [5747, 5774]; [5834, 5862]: 1.03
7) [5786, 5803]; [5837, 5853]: 1.08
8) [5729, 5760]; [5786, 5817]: 1.06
